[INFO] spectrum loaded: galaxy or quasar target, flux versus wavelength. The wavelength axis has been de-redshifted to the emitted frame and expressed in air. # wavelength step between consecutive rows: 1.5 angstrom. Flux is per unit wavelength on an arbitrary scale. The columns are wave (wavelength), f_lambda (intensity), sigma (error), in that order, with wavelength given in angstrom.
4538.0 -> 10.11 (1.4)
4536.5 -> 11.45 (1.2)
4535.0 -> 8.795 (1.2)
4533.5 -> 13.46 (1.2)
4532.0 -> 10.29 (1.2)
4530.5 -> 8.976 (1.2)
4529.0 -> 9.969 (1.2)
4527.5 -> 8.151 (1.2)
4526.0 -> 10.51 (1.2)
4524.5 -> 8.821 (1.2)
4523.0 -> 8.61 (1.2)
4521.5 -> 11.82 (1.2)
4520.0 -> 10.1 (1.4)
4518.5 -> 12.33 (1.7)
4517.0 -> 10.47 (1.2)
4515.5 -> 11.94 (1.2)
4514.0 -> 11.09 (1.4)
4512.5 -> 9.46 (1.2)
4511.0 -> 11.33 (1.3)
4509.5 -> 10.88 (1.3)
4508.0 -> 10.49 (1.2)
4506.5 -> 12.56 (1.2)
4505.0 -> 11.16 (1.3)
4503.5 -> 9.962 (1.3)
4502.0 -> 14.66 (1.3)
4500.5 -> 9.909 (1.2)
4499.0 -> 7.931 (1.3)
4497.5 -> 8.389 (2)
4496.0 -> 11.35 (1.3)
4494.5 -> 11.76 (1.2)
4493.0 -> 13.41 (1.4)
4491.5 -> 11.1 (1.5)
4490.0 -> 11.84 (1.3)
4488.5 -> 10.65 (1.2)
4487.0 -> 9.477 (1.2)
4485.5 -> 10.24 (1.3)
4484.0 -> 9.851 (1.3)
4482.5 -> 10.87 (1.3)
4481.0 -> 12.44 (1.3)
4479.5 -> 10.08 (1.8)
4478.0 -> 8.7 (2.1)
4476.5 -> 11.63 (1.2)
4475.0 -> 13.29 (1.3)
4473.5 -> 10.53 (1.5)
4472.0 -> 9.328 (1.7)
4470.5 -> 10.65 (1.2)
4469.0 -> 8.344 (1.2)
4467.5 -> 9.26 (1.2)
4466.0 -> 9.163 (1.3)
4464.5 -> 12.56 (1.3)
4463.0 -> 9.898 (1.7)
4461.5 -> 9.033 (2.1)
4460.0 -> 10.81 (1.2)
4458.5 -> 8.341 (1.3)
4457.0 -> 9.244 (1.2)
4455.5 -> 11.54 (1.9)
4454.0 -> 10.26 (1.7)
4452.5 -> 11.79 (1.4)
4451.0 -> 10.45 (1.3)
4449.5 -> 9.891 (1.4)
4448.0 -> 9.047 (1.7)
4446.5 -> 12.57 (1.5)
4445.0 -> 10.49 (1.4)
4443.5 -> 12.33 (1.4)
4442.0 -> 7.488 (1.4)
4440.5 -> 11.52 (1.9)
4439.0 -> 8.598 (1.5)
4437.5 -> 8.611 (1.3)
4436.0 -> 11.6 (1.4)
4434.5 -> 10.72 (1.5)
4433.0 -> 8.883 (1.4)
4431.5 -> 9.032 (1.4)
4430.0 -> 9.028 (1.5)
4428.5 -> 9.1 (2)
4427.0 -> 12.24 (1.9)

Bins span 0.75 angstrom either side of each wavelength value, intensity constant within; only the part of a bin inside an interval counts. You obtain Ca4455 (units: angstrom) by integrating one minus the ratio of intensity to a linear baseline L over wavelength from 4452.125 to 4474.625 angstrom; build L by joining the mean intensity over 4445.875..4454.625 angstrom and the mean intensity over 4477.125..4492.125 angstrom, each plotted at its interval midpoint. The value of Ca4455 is 1.1 angstrom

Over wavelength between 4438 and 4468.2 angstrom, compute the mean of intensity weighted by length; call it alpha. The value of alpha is 10.2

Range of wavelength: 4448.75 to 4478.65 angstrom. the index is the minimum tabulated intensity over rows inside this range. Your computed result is 8.341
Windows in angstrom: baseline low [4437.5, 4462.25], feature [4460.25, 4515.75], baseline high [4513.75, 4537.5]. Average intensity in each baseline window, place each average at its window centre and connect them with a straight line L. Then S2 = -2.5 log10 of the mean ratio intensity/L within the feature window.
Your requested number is -0.04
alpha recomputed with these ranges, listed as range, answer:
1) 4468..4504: 10.7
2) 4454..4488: 10.2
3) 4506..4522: 11.1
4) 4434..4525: 10.5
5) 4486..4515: 10.9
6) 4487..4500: 10.7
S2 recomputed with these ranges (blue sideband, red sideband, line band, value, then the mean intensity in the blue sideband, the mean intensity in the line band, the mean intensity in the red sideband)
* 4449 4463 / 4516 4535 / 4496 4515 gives -0.05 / 10.1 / 10.7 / 10.3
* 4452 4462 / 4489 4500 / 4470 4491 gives -0.01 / 10.1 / 10.7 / 10.8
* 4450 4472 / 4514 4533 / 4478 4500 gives -0.05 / 10.1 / 10.6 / 10.2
